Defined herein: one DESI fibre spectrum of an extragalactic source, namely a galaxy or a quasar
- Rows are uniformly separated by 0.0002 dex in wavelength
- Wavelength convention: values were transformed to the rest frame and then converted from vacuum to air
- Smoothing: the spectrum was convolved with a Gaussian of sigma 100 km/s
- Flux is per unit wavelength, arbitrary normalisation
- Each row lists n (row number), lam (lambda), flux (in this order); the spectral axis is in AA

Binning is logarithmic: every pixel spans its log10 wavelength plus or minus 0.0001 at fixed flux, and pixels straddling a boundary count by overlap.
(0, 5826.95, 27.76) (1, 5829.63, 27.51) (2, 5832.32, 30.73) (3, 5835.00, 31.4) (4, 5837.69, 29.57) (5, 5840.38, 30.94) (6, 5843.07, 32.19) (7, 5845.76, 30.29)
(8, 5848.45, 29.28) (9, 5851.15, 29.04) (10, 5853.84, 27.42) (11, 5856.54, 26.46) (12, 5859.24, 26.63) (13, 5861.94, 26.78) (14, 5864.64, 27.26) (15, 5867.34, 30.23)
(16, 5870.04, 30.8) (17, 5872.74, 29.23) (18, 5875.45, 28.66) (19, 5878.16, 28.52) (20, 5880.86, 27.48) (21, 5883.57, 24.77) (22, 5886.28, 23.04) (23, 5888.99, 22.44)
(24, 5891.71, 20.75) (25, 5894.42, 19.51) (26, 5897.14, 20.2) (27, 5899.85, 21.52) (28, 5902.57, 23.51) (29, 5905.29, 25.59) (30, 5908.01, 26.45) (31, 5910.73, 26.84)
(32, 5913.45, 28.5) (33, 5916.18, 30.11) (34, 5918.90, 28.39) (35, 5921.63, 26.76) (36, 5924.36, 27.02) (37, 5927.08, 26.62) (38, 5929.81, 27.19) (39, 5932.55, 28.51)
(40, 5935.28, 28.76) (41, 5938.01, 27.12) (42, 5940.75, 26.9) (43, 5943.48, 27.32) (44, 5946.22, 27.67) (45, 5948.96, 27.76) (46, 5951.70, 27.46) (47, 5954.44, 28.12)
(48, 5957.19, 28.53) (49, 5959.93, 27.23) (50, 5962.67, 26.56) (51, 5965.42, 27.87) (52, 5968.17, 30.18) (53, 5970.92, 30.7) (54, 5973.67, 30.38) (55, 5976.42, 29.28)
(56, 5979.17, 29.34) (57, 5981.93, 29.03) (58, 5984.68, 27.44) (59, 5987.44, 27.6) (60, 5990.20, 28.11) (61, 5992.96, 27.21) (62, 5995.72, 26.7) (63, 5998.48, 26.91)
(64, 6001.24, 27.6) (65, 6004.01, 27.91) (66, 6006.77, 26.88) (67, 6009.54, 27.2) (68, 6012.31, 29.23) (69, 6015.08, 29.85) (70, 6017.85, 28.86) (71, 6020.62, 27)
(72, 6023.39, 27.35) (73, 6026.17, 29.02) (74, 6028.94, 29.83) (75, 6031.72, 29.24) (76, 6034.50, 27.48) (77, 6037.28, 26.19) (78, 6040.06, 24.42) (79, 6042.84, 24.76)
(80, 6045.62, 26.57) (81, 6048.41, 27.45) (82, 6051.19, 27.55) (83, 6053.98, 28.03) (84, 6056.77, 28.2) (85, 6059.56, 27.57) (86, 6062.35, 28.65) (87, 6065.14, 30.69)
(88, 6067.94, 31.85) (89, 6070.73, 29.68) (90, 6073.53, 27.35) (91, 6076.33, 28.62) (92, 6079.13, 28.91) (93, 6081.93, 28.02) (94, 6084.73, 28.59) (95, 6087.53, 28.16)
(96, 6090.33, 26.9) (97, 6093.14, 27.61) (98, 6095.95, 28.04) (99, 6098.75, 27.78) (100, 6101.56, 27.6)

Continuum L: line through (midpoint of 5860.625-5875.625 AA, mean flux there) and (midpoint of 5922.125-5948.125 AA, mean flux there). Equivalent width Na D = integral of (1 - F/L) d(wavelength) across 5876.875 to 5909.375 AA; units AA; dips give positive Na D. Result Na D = 5.4 AA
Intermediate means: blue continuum 28.9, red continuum 27.4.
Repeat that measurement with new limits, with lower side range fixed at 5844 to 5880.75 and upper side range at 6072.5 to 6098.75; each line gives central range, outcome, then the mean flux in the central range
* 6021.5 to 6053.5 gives 0.97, 27.3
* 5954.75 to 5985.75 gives -0.54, 28.8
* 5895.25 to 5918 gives 2.52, 25.3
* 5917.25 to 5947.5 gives 0.92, 27.5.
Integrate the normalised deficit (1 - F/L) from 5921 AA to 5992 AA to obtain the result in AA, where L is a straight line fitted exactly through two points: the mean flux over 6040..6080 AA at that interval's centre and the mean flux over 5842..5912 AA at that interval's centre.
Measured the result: -2.52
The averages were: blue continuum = 26.3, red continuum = 28.1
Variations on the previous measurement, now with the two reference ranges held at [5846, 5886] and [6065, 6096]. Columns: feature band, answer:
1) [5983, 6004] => 0.7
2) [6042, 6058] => 0.8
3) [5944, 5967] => 0.5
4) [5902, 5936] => 1.0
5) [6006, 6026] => 0.2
